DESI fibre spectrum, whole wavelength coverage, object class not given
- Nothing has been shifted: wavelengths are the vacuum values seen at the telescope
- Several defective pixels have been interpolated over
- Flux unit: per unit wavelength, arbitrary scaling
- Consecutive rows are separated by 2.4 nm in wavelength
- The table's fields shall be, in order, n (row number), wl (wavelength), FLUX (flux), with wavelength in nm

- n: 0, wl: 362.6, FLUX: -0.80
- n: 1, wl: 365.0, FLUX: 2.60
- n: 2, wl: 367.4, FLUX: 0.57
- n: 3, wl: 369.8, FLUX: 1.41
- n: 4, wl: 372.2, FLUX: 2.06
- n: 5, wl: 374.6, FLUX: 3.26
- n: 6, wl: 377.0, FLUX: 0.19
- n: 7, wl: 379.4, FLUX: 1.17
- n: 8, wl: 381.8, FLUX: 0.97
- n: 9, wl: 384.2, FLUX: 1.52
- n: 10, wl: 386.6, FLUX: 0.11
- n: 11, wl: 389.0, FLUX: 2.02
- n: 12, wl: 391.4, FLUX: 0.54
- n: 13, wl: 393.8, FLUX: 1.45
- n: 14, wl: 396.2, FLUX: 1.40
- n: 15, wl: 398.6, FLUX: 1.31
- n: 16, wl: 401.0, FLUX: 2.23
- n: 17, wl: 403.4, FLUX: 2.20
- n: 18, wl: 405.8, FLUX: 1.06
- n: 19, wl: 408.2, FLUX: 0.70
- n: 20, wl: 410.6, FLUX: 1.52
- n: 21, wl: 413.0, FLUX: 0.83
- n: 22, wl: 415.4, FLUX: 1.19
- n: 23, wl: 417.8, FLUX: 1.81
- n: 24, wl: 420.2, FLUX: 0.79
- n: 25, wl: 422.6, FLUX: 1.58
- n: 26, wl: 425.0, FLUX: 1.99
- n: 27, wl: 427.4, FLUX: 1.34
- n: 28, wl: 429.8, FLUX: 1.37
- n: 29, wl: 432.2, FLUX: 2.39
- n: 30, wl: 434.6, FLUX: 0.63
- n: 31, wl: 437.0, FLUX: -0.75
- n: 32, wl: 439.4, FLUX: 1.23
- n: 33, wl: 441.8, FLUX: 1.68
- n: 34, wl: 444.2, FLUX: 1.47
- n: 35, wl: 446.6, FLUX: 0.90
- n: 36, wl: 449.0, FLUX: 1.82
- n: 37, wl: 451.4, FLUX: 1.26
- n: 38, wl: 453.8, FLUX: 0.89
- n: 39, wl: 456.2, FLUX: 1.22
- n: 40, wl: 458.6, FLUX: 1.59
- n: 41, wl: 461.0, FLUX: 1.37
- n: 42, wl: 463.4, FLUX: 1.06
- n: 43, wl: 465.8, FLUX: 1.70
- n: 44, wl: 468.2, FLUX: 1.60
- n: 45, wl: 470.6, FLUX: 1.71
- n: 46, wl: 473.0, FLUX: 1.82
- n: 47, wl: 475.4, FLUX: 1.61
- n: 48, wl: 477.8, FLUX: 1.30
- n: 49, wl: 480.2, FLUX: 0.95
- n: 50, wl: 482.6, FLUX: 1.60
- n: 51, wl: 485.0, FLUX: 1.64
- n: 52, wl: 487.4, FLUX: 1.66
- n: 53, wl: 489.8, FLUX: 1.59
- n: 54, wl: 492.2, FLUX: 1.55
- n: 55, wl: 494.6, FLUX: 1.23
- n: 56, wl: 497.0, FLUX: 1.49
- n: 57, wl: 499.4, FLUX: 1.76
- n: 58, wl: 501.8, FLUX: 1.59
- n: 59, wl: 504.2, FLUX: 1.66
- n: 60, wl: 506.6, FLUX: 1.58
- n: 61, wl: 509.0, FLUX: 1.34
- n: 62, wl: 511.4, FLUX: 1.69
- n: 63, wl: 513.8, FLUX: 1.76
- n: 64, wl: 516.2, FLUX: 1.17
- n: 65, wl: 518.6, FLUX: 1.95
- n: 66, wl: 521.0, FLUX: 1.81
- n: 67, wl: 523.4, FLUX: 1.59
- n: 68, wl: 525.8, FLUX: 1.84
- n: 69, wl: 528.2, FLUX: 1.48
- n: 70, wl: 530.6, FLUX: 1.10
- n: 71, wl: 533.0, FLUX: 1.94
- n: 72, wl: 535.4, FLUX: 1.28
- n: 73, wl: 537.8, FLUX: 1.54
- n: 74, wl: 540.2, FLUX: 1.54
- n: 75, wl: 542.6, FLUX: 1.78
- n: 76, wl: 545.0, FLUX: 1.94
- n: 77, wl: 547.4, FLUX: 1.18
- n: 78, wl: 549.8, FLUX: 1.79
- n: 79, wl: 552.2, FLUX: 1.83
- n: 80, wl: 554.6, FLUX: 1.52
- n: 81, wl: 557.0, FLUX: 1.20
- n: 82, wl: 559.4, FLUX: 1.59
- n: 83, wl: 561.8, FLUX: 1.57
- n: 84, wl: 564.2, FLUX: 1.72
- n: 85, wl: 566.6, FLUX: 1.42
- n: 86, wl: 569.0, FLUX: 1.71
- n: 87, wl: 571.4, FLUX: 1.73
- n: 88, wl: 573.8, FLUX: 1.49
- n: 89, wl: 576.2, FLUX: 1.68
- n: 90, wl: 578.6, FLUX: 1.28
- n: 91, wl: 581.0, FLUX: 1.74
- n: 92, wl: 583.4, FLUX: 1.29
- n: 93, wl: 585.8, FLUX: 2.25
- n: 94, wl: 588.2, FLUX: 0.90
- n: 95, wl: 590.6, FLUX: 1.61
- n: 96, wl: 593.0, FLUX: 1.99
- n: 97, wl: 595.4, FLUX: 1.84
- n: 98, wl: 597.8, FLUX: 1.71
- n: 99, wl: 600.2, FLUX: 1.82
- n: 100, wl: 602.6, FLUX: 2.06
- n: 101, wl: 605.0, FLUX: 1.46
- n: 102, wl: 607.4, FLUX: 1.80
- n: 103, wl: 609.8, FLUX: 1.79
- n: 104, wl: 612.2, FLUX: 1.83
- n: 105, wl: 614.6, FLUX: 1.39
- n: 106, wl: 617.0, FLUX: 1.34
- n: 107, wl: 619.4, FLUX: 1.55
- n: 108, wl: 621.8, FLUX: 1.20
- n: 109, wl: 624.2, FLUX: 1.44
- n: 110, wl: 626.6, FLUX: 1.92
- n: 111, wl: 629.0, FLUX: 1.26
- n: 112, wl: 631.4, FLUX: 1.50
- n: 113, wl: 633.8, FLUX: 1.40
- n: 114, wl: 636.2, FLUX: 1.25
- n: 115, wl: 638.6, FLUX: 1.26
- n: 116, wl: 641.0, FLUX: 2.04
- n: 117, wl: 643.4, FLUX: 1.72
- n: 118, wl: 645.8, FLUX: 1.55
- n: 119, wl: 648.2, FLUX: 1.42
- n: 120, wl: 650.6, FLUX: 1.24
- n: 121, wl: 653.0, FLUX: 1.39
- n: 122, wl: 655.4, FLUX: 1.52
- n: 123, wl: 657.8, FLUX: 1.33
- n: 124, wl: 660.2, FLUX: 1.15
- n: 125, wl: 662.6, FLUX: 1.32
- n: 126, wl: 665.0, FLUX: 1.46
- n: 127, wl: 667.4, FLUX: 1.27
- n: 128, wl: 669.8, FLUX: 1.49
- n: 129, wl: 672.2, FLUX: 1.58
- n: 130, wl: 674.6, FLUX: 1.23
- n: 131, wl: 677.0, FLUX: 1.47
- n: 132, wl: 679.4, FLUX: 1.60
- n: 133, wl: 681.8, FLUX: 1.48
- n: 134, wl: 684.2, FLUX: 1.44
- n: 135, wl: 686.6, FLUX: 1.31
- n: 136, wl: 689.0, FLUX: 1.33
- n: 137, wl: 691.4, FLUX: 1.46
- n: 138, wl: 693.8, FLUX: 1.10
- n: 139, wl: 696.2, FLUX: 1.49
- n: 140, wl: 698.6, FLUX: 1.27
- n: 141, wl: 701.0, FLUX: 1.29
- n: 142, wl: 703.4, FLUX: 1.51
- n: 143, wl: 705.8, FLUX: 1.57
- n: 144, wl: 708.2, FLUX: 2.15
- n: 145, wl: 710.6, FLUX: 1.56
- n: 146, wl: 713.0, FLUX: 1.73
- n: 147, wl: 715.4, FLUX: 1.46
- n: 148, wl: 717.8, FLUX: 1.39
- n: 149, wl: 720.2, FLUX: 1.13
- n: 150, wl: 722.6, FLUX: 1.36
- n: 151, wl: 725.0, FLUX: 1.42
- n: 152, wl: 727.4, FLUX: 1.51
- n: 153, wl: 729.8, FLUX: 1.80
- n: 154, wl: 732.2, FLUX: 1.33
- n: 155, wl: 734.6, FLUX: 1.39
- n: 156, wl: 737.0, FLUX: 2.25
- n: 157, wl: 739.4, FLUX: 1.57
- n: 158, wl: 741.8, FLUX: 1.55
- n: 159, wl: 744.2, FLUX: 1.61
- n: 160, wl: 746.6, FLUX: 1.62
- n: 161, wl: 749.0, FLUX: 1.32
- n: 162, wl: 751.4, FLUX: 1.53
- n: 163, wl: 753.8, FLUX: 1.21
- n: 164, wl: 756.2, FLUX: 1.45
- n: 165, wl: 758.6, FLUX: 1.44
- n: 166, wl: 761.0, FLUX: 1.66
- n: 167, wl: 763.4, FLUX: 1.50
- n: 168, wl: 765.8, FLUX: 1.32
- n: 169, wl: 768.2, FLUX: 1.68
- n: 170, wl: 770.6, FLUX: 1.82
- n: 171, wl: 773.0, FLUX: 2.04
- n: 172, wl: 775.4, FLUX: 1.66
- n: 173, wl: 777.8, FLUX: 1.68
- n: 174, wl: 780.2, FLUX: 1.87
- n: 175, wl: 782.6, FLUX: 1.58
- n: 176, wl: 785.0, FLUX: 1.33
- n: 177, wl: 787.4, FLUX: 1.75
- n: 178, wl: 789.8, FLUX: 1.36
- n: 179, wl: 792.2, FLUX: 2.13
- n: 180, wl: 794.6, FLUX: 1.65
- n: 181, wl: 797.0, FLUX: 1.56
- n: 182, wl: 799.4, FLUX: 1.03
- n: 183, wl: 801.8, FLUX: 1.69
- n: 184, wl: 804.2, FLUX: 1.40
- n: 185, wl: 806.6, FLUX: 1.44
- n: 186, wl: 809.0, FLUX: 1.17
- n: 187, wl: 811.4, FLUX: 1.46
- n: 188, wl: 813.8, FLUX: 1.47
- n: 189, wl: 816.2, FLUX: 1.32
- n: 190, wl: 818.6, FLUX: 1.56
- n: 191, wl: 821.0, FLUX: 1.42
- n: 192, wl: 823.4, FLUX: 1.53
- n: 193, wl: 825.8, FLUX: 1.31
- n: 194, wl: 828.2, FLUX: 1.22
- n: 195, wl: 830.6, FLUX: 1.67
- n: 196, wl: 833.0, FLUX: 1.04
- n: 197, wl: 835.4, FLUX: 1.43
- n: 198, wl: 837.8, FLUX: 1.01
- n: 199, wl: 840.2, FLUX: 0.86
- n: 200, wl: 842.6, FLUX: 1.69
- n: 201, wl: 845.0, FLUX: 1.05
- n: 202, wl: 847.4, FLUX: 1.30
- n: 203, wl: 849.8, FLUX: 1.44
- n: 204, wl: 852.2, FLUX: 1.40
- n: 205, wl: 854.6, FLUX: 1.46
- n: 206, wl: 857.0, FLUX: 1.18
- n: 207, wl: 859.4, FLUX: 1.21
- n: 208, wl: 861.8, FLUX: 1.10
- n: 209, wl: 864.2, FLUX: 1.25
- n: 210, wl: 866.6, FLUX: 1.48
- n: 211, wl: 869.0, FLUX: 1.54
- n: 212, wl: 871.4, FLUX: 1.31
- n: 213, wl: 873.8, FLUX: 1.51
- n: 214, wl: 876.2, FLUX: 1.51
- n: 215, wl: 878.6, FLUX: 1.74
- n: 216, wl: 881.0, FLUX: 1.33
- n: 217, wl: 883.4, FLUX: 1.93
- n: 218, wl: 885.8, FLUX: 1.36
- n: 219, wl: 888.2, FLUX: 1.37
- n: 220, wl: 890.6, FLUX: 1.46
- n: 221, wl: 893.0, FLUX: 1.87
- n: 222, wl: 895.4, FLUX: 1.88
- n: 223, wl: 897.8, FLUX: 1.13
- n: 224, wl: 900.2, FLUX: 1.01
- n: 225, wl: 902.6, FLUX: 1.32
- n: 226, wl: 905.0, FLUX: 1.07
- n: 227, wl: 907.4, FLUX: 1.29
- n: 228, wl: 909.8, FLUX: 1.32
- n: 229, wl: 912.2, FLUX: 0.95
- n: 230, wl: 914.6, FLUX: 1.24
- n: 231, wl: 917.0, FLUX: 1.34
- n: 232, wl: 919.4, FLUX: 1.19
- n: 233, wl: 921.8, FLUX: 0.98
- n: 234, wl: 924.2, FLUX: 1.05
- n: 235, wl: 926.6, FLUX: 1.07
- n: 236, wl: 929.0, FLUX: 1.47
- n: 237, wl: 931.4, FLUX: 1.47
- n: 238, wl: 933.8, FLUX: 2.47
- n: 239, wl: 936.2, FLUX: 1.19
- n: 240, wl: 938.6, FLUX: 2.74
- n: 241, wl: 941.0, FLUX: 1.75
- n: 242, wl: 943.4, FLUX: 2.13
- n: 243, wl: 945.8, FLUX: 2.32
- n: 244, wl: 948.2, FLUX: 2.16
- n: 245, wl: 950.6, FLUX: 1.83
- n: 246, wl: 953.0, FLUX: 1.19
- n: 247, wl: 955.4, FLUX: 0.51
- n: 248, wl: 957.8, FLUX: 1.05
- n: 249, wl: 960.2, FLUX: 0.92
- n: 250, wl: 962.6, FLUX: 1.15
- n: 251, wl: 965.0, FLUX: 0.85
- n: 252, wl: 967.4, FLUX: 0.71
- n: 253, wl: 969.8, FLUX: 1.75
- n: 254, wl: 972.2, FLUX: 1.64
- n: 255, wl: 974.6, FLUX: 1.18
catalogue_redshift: 0.079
